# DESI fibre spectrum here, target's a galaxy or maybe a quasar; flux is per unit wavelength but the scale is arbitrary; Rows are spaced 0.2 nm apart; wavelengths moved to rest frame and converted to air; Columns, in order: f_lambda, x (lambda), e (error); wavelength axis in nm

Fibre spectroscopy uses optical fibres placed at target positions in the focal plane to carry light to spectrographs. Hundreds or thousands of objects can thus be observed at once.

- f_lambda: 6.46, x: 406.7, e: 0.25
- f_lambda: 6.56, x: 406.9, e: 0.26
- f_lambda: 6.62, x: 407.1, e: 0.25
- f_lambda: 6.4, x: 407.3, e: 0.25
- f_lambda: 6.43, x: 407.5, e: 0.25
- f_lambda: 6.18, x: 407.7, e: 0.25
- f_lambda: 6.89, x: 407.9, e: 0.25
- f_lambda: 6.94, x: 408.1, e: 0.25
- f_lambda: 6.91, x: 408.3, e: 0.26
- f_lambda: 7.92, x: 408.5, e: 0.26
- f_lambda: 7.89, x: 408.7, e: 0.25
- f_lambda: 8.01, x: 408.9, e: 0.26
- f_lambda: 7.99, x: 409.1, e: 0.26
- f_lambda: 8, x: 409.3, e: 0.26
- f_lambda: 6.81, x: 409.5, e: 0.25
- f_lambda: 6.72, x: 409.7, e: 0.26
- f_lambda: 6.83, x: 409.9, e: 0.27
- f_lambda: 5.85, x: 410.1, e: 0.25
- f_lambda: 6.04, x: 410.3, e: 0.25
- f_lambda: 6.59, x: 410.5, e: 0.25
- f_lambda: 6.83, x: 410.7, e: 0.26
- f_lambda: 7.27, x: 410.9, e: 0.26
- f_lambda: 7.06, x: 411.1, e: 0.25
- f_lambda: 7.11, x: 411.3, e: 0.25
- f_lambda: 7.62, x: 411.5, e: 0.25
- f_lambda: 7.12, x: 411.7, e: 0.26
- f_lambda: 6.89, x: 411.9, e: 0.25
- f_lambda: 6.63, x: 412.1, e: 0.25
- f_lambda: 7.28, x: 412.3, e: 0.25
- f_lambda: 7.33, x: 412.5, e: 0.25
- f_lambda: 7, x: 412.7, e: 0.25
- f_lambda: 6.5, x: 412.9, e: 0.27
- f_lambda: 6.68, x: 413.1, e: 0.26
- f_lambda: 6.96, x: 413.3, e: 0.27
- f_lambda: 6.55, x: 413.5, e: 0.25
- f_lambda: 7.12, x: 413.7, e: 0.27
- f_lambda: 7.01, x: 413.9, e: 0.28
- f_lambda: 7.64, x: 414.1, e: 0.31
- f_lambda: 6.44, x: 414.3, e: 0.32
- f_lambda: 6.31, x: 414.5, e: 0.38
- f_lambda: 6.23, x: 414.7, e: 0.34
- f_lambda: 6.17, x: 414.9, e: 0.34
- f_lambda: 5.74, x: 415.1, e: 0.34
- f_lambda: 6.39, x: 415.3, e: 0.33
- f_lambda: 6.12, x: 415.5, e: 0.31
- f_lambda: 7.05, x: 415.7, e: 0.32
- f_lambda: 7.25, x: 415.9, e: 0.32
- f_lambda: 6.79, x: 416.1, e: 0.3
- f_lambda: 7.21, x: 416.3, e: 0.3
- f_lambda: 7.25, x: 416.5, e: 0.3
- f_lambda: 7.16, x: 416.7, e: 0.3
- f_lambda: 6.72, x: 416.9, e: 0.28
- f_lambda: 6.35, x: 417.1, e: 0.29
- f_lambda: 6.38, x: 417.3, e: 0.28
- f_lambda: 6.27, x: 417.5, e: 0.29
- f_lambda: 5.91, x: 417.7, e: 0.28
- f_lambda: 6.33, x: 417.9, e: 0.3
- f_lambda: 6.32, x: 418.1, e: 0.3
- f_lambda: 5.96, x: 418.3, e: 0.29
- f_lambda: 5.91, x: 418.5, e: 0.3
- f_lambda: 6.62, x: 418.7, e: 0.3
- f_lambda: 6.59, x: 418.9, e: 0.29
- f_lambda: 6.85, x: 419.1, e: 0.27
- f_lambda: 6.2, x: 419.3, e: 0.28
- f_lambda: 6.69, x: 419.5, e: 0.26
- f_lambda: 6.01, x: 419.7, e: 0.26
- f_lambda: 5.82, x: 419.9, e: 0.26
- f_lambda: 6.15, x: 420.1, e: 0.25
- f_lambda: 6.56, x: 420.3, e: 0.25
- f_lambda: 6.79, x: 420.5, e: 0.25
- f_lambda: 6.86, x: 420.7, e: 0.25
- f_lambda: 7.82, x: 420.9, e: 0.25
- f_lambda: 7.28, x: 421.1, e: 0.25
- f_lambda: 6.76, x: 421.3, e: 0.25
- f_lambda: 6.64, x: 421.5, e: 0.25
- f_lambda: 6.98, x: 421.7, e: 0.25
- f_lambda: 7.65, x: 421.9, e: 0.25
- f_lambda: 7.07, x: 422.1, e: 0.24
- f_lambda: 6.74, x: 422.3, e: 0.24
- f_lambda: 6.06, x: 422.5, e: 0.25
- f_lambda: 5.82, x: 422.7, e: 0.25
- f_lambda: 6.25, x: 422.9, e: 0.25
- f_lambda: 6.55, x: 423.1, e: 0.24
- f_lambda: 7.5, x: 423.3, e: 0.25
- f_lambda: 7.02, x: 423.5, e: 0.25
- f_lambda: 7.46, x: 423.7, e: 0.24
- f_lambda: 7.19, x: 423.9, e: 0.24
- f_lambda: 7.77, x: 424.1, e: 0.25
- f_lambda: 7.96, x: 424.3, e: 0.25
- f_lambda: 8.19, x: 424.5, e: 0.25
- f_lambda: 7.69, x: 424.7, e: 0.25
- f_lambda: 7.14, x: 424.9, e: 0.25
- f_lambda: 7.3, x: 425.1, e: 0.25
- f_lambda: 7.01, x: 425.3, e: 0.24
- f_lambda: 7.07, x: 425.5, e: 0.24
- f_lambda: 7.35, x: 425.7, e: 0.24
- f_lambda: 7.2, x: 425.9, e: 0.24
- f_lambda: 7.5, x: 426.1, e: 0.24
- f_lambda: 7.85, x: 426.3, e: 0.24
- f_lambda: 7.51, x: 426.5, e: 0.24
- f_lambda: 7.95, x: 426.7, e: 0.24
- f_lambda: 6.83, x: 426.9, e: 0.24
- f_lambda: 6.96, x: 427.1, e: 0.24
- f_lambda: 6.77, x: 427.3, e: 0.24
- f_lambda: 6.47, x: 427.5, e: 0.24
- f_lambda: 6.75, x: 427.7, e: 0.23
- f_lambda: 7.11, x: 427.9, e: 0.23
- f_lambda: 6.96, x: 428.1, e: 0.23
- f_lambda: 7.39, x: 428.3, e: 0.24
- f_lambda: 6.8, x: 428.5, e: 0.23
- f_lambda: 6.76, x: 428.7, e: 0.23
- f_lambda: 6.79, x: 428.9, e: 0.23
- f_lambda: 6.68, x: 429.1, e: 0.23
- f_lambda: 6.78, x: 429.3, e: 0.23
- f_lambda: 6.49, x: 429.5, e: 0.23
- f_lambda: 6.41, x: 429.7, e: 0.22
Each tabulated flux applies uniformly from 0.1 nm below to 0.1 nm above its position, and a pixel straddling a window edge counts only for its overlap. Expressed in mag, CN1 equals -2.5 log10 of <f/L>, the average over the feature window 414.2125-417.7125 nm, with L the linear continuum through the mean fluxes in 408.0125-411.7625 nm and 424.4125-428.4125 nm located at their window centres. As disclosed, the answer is 0.10 mag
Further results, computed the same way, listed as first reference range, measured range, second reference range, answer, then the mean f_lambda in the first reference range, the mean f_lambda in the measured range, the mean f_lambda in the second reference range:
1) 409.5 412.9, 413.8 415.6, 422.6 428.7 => 0.08 mag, 6.87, 6.45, 7.17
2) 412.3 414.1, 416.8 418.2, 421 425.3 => 0.11 mag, 6.96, 6.33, 7.09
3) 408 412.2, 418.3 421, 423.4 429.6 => 0.10 mag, 7.1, 6.51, 7.18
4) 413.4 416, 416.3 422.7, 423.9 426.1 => 0.06 mag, 6.62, 6.6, 7.46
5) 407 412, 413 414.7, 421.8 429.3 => 0.04 mag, 7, 6.8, 7.11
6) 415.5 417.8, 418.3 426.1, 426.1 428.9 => 0.00 mag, 6.73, 6.9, 7.09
